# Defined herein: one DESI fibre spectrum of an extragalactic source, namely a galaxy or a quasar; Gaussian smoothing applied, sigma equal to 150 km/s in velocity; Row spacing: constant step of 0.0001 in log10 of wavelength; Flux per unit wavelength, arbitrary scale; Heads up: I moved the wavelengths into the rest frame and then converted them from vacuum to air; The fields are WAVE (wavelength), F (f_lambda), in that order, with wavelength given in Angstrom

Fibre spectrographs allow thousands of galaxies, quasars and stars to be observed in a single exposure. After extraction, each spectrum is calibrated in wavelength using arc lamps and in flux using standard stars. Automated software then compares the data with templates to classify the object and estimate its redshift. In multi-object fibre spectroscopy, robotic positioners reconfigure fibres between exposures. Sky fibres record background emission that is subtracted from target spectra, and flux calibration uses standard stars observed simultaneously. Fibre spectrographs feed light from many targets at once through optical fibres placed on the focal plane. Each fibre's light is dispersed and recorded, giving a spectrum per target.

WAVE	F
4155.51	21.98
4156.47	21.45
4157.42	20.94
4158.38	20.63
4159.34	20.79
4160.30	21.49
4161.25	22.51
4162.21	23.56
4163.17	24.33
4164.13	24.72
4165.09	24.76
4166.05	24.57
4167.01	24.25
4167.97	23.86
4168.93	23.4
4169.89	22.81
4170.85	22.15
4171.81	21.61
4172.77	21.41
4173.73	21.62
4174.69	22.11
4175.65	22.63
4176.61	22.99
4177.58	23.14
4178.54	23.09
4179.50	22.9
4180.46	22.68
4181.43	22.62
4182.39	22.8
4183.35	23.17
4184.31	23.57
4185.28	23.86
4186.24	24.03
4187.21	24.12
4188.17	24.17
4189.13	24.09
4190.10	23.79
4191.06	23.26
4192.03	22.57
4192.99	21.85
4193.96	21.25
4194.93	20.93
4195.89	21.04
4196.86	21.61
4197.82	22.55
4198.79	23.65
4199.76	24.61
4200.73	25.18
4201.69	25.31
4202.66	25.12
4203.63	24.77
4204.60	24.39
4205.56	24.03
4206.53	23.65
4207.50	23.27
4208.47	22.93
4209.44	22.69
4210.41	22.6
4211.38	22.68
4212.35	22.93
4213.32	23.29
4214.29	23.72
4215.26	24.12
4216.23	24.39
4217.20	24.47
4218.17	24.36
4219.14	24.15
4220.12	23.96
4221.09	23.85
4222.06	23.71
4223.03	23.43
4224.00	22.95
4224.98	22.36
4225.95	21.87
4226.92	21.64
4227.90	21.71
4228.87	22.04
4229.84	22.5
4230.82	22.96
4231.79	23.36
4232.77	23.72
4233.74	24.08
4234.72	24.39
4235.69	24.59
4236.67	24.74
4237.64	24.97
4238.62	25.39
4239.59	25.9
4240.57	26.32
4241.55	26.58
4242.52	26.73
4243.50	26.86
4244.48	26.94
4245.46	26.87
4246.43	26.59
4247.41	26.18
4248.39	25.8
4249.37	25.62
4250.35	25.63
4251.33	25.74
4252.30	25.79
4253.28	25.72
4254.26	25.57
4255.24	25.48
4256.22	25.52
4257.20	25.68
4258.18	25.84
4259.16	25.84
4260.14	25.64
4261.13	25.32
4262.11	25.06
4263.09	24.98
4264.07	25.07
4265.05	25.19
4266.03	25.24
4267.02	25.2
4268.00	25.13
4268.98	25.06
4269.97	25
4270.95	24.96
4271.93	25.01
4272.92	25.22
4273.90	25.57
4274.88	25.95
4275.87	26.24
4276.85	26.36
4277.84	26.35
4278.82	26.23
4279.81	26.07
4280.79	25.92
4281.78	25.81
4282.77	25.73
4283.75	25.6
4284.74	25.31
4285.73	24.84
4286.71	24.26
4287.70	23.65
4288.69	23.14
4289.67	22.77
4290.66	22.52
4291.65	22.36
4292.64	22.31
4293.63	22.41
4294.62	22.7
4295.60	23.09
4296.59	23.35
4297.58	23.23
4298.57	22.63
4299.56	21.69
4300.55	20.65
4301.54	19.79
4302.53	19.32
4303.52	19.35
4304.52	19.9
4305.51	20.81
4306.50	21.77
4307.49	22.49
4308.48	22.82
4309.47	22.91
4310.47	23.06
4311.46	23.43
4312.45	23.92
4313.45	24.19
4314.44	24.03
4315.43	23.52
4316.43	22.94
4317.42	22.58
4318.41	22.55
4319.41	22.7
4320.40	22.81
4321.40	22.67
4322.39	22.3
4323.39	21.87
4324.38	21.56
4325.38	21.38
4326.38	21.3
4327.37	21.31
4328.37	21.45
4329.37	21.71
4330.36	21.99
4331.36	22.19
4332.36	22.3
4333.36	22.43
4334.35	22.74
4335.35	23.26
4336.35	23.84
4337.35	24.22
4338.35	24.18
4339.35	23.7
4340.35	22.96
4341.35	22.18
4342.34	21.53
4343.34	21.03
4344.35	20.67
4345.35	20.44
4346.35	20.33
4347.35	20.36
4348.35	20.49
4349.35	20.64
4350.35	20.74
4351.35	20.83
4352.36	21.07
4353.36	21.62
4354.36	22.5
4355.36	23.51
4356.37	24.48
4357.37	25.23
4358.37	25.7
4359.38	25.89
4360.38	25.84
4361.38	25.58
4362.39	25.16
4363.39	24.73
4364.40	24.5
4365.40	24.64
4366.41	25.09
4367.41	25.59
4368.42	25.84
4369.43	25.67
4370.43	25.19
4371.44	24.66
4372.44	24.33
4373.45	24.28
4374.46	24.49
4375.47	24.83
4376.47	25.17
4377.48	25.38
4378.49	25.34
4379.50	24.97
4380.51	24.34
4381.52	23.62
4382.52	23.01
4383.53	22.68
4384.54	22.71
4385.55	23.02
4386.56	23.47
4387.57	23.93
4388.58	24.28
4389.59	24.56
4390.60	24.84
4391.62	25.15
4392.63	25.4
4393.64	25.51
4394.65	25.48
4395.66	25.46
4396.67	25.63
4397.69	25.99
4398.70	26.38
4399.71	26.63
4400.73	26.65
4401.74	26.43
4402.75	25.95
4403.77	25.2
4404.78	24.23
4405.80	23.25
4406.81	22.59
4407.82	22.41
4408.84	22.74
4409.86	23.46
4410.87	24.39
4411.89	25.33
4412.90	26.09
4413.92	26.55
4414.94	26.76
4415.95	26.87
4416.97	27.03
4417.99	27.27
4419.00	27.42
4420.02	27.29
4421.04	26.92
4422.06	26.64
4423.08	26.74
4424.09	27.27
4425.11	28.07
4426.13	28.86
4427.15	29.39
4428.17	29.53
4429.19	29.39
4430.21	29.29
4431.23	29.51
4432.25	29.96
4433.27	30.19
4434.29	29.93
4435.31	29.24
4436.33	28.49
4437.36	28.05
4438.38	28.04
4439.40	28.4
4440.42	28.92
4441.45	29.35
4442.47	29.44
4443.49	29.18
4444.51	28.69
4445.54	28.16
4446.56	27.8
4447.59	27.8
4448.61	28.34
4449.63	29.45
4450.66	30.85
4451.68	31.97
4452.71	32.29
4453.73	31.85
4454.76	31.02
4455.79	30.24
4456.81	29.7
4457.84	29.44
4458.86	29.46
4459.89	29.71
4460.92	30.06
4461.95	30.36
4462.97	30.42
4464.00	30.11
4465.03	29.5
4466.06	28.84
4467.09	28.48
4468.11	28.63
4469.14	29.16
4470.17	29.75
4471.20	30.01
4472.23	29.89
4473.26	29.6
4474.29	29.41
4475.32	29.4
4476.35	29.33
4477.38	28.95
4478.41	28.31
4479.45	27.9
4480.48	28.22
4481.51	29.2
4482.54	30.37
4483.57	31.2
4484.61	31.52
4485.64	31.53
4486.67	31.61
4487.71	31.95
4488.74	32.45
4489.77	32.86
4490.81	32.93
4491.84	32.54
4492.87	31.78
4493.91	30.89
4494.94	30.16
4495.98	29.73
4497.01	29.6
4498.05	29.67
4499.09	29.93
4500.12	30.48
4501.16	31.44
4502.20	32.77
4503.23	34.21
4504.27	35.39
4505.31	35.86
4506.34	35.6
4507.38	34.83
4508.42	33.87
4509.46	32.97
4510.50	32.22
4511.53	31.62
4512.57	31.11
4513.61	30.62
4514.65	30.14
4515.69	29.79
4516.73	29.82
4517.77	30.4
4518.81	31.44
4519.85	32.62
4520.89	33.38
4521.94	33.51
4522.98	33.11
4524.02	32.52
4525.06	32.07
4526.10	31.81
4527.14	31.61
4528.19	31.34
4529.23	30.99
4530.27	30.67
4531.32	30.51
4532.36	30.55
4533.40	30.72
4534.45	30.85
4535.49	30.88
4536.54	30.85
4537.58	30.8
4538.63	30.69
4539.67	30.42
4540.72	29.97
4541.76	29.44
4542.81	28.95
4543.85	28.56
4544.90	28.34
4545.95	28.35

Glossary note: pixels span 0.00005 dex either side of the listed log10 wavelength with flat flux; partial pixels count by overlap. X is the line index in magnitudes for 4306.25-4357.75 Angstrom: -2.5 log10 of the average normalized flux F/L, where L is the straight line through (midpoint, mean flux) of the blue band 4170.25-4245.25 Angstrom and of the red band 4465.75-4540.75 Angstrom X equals 0.19 mag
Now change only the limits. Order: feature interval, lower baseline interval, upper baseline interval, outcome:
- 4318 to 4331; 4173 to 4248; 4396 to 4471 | 0.180 mag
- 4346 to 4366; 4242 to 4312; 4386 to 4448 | 0.112 mag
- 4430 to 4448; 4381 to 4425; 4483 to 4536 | -0.057 mag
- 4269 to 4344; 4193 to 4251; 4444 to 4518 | 0.132 mag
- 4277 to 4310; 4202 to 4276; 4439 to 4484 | 0.120 mag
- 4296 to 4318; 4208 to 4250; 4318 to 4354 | 0.016 mag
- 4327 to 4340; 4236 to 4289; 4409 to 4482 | 0.179 mag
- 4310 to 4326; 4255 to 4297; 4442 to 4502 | 0.140 mag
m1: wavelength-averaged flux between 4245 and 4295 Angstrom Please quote 25.1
